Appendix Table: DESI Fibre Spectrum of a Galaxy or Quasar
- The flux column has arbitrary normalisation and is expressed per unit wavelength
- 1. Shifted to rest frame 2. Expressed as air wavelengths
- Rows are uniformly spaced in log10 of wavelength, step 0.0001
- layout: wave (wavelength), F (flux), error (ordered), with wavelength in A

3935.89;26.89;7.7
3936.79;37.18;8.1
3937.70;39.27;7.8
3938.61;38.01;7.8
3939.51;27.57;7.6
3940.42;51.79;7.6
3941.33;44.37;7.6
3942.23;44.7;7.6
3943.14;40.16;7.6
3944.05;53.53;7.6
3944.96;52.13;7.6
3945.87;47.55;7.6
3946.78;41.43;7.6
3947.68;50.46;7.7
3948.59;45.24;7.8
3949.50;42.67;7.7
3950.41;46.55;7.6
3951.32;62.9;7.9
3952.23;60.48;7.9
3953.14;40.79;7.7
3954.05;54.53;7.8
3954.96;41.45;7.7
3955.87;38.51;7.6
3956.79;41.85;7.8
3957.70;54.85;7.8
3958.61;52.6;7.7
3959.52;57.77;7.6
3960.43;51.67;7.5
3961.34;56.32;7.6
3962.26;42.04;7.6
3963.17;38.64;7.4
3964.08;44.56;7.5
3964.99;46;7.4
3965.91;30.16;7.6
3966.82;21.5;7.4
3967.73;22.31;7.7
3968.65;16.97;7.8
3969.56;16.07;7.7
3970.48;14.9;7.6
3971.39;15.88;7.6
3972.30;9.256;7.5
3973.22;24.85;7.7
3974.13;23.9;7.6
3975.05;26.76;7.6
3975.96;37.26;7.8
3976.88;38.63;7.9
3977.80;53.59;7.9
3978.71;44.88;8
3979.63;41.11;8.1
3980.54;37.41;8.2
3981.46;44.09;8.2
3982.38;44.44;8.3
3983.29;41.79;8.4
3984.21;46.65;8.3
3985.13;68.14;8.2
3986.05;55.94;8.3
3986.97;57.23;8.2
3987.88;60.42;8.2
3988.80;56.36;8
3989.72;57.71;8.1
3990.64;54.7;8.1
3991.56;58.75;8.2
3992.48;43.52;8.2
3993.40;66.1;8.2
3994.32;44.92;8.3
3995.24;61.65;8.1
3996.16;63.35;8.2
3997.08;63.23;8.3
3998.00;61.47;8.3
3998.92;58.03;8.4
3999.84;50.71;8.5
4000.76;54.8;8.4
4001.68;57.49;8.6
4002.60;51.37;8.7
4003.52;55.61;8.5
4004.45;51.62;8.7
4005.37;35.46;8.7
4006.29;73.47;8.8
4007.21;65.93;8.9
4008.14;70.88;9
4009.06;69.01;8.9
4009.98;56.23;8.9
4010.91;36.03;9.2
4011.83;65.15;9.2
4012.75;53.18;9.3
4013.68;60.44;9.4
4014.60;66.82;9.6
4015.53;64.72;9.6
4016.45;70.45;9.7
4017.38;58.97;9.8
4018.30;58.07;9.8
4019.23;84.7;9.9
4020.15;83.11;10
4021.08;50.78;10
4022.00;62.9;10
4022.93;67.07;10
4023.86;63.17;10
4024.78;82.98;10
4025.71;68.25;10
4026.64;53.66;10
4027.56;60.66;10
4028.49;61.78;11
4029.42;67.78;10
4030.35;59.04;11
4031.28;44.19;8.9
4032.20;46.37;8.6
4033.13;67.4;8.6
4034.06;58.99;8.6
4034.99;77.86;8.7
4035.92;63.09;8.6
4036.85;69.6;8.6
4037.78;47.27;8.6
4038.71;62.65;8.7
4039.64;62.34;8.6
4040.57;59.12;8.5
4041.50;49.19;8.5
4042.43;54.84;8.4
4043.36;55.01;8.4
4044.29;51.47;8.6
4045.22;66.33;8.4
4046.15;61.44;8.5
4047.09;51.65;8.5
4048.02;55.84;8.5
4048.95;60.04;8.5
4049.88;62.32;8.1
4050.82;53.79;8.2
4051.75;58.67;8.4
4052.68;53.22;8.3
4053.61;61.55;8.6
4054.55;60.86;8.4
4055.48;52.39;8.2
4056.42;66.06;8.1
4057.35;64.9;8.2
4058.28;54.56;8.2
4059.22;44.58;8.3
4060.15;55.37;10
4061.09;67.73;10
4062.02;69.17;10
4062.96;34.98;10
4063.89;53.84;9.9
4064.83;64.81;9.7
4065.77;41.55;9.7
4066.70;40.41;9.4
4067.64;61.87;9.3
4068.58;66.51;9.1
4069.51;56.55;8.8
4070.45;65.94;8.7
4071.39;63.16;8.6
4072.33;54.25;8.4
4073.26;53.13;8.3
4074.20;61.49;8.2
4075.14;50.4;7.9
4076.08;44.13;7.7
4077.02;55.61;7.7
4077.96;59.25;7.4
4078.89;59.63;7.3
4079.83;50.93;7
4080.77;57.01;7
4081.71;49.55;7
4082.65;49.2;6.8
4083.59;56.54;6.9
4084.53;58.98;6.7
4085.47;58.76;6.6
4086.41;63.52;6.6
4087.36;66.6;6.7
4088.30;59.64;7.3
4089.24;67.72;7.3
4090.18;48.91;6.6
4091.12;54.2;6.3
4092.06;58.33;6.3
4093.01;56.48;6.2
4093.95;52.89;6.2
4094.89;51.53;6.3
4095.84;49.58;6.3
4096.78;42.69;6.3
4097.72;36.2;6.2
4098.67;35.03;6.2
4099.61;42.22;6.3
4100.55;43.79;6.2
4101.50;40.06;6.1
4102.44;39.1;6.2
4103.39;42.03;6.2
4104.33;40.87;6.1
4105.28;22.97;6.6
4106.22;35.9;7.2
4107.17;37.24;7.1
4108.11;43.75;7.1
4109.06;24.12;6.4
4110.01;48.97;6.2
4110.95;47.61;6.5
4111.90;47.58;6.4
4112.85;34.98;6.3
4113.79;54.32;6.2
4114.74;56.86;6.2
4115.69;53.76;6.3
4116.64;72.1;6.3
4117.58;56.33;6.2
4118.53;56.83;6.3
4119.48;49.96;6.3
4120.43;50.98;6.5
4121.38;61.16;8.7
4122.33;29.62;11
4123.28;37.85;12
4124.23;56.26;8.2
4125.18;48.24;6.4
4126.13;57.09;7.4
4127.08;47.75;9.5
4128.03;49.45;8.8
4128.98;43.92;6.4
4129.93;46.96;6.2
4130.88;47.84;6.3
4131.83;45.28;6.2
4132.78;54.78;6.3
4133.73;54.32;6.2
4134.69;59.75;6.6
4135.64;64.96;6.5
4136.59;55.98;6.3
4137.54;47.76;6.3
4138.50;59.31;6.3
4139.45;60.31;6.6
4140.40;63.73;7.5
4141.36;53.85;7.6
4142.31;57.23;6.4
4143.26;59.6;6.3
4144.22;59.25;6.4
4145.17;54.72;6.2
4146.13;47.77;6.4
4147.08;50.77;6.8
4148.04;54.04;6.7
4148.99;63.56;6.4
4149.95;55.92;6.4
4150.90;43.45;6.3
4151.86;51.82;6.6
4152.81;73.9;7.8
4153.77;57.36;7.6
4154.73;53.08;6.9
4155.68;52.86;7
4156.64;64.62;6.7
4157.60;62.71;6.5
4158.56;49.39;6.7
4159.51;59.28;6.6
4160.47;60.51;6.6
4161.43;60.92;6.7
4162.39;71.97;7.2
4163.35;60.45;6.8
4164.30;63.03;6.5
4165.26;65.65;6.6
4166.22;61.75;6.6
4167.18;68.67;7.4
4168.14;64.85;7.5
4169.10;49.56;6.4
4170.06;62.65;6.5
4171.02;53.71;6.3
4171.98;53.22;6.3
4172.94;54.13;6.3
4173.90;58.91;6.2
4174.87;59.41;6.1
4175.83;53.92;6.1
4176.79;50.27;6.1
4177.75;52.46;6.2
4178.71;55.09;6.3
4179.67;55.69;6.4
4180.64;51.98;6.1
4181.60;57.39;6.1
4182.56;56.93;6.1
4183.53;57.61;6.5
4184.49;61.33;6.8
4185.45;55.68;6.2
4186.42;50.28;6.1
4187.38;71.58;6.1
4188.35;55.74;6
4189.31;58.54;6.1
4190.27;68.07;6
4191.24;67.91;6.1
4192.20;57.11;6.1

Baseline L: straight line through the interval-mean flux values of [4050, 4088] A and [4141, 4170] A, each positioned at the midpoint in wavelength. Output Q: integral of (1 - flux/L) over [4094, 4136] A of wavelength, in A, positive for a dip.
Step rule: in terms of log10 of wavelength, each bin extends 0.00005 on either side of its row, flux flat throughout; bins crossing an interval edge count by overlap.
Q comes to 7.83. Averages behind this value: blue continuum 56.6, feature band 46.9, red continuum 58.5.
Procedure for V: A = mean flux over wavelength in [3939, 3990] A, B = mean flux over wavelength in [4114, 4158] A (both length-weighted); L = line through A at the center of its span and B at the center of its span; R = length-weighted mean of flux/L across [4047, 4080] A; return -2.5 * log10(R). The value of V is -0.15 mag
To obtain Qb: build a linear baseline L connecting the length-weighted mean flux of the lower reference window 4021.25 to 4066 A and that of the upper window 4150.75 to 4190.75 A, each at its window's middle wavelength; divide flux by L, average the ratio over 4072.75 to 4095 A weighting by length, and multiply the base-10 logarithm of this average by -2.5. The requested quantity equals 0.052 mag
